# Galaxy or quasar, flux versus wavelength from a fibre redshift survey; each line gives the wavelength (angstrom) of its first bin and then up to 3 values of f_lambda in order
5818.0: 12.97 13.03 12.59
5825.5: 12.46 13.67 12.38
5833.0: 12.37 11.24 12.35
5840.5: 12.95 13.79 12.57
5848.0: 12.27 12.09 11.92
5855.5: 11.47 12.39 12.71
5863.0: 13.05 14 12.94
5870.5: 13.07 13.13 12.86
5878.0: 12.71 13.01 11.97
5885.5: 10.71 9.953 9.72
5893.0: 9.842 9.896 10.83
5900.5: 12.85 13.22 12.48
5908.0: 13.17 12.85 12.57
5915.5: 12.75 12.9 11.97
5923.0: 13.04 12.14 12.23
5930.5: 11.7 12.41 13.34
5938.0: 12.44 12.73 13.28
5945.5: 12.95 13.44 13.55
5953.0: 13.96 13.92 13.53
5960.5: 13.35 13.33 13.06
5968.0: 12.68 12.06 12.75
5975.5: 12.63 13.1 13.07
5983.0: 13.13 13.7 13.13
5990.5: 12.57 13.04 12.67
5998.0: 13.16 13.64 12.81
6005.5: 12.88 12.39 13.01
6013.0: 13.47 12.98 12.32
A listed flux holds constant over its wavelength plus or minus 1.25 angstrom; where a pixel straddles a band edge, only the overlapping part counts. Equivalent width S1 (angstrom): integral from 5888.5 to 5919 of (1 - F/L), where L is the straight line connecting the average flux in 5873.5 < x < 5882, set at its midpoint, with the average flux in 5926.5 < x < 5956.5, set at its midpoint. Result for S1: 2.5 angstrom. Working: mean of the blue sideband 12.9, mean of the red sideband 13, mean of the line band 11.9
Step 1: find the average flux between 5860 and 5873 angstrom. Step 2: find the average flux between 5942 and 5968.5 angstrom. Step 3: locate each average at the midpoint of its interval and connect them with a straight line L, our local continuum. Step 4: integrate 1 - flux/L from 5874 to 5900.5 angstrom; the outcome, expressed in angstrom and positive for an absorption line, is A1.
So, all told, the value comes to 4.0 angstrom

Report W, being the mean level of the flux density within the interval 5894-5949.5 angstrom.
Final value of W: 12.5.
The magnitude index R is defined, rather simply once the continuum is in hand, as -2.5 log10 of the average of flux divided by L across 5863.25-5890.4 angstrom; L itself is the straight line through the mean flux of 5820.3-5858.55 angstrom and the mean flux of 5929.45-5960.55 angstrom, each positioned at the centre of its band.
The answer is 0.03 mag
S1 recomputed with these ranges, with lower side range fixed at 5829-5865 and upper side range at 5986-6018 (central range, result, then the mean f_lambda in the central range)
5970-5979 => 0.1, 12.7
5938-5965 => -1.2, 13.3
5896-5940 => 0.7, 12.5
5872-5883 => -0.2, 12.8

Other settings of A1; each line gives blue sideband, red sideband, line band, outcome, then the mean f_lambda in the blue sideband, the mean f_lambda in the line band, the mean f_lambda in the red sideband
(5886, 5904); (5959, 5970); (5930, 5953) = -1.2 angstrom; 10.9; 13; 13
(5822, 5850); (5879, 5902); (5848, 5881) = -2.6 angstrom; 12.6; 12.7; 11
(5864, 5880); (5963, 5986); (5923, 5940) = 0.7 angstrom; 13.1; 12.4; 12.9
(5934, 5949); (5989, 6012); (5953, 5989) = -0.5 angstrom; 13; 13.1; 12.9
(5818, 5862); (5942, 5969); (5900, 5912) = 0.1 angstrom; 12.5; 12.9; 13.4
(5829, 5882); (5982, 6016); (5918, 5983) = 0.0 angstrom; 12.6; 12.9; 13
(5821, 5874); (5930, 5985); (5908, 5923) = 0.2 angstrom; 12.6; 12.7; 13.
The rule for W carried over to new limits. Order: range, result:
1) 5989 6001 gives 13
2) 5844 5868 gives 12.5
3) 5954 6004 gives 13.1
